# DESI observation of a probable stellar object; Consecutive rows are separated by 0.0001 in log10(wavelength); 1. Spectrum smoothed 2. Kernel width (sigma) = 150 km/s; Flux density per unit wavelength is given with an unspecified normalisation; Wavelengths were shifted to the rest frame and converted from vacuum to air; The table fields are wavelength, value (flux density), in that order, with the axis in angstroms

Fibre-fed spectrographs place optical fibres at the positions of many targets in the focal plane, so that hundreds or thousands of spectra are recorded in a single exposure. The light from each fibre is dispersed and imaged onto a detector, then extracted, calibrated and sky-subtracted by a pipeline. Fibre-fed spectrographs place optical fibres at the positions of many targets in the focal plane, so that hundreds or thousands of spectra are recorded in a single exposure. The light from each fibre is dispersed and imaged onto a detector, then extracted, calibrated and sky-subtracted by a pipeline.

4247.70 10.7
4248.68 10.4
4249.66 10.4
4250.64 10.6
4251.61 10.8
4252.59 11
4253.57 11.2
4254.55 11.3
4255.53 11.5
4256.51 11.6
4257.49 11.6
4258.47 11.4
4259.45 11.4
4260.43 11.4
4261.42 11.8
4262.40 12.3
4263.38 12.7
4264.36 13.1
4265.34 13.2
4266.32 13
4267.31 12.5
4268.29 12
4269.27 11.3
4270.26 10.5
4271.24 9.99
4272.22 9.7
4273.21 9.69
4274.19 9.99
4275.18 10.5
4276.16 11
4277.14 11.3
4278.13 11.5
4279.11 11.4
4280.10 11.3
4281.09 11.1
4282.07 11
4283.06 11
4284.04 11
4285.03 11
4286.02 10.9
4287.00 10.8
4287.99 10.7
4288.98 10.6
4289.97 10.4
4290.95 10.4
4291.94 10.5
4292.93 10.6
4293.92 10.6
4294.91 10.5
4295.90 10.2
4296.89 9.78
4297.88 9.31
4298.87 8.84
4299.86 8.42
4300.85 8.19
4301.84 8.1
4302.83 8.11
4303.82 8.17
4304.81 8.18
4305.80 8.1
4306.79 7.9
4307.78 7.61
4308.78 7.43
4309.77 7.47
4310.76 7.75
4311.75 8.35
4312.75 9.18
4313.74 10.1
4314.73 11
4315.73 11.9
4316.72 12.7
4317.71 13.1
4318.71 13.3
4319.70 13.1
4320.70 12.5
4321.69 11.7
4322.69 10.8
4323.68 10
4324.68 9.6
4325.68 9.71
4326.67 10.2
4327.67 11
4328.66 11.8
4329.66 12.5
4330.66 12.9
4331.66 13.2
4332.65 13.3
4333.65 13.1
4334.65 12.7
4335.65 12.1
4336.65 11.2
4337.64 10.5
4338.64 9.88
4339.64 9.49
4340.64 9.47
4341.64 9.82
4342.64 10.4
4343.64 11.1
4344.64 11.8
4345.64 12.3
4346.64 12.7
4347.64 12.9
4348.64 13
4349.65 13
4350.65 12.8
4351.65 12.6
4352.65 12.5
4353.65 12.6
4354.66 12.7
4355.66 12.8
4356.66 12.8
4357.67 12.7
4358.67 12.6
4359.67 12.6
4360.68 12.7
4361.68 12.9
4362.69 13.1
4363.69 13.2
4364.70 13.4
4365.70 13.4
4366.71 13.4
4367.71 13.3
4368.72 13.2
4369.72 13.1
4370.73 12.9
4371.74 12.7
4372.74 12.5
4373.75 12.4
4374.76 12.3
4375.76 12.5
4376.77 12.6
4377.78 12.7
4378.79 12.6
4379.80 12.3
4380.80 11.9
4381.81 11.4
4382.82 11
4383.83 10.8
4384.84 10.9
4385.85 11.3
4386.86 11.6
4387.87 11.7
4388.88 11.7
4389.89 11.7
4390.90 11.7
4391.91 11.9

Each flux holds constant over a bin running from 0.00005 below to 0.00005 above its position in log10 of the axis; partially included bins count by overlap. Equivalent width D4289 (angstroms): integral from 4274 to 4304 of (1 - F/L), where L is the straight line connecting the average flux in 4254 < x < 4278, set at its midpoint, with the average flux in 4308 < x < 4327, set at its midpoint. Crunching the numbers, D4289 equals 2.10 angstroms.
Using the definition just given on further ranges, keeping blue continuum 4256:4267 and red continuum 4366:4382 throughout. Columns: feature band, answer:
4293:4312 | 5.7 angstroms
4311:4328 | 1.9 angstroms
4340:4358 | 0.6 angstroms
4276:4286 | 0.9 angstroms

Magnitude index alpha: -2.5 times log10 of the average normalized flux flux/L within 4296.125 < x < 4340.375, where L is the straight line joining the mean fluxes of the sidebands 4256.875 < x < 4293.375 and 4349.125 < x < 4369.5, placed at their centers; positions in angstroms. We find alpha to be 0.17 mag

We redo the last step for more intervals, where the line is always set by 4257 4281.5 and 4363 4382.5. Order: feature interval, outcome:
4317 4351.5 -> 0.05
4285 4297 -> 0.11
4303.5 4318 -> 0.28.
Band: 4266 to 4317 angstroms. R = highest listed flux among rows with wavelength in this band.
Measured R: 13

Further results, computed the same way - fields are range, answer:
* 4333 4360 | 13.1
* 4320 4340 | 13.3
